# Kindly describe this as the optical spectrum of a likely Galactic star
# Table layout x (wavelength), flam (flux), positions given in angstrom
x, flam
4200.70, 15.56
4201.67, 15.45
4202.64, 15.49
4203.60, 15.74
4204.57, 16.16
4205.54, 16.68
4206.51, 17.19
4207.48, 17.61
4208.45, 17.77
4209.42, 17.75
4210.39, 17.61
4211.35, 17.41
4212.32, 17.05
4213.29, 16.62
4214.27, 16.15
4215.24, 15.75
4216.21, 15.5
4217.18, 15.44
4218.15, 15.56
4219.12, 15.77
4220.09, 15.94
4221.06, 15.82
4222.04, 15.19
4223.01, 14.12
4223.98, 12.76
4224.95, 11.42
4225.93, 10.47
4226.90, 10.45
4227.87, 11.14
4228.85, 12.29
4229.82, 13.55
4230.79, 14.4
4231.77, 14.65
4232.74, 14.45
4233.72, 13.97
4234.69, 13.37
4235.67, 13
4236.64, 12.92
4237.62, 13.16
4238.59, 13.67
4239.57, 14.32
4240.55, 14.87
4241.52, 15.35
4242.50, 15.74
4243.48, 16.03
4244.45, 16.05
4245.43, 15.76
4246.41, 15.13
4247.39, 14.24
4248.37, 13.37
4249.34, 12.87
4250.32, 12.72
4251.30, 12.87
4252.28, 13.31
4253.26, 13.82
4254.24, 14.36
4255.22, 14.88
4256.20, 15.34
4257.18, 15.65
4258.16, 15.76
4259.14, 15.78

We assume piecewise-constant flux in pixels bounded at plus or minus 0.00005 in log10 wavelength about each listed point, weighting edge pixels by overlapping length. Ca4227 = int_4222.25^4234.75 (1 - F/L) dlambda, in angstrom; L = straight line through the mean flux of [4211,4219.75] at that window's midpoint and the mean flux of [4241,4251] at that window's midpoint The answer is 2.1 angstrom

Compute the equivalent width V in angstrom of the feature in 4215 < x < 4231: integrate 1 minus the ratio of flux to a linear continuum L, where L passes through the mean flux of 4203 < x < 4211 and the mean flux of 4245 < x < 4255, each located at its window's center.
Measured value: 2.1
